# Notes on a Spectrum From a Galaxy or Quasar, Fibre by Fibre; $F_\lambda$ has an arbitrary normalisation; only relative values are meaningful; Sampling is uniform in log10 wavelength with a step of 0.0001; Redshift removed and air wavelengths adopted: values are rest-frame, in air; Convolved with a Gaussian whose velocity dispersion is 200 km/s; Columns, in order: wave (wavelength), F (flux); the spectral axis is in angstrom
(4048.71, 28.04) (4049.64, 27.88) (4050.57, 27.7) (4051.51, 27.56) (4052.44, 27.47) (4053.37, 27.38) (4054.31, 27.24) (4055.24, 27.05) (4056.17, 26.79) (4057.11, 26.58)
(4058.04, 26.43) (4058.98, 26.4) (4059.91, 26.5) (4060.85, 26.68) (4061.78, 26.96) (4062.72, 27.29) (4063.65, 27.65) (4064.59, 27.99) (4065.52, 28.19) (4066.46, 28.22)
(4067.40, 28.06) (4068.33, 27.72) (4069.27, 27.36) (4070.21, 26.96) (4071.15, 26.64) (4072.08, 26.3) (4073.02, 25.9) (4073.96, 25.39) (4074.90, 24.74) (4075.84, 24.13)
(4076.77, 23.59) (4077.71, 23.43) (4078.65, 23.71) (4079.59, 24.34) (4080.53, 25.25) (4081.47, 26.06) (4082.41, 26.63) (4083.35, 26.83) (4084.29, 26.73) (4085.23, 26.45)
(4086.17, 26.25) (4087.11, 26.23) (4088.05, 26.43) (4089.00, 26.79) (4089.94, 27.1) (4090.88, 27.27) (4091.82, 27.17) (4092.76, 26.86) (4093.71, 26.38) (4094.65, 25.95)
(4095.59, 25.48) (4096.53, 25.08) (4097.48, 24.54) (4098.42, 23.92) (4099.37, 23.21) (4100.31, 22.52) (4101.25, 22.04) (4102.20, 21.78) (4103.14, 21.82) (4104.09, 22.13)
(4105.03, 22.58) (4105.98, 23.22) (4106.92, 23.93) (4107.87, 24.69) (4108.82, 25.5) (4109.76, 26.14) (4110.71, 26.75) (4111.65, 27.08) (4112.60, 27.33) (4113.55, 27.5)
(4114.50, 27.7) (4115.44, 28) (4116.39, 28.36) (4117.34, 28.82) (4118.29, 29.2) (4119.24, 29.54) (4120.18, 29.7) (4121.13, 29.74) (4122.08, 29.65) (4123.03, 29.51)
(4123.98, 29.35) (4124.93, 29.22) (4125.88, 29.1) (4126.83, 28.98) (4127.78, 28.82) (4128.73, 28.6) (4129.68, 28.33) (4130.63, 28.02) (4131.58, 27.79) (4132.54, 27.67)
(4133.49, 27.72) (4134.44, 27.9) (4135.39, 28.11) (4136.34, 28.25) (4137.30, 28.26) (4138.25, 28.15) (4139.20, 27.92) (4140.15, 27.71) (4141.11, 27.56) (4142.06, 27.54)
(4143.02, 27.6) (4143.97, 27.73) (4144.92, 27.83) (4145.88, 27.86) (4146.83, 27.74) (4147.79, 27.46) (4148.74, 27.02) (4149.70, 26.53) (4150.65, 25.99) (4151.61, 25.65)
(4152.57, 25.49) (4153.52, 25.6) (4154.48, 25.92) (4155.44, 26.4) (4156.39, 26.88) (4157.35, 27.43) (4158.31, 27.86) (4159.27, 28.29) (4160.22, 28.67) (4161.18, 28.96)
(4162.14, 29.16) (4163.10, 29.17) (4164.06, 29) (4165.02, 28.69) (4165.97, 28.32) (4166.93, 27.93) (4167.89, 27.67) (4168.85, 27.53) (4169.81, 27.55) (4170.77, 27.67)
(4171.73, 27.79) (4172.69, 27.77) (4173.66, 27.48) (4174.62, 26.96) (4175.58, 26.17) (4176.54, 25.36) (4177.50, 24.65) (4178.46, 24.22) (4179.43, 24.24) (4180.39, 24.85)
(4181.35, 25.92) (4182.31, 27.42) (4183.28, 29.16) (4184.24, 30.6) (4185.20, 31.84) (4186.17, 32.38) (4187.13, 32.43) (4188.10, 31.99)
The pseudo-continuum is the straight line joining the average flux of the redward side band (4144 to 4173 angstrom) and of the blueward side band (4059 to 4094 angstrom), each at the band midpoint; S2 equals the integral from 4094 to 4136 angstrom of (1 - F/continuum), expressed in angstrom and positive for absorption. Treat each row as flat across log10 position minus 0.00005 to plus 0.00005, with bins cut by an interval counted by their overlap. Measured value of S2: 0.4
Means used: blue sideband 26.4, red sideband 27.5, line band 26.7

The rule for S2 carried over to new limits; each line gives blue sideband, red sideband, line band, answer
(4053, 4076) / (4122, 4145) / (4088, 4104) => 1.5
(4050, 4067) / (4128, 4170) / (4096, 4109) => 2.0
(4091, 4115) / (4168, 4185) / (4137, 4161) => -1.0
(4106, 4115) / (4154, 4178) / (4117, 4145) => -1.9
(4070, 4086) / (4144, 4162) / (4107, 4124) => -1.0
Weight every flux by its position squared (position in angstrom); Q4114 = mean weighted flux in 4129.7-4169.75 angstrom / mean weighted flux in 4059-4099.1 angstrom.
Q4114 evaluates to 1.1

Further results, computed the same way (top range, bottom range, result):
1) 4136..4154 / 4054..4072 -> 1.04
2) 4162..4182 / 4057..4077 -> 1.07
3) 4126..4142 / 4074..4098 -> 1.12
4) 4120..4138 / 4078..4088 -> 1.13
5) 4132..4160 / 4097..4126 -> 1.06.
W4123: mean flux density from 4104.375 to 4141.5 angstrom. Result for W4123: 27.7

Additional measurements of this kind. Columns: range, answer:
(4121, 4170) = 27.9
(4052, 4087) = 26.4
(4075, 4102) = 25.3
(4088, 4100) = 25.8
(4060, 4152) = 26.7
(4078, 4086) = 25.7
